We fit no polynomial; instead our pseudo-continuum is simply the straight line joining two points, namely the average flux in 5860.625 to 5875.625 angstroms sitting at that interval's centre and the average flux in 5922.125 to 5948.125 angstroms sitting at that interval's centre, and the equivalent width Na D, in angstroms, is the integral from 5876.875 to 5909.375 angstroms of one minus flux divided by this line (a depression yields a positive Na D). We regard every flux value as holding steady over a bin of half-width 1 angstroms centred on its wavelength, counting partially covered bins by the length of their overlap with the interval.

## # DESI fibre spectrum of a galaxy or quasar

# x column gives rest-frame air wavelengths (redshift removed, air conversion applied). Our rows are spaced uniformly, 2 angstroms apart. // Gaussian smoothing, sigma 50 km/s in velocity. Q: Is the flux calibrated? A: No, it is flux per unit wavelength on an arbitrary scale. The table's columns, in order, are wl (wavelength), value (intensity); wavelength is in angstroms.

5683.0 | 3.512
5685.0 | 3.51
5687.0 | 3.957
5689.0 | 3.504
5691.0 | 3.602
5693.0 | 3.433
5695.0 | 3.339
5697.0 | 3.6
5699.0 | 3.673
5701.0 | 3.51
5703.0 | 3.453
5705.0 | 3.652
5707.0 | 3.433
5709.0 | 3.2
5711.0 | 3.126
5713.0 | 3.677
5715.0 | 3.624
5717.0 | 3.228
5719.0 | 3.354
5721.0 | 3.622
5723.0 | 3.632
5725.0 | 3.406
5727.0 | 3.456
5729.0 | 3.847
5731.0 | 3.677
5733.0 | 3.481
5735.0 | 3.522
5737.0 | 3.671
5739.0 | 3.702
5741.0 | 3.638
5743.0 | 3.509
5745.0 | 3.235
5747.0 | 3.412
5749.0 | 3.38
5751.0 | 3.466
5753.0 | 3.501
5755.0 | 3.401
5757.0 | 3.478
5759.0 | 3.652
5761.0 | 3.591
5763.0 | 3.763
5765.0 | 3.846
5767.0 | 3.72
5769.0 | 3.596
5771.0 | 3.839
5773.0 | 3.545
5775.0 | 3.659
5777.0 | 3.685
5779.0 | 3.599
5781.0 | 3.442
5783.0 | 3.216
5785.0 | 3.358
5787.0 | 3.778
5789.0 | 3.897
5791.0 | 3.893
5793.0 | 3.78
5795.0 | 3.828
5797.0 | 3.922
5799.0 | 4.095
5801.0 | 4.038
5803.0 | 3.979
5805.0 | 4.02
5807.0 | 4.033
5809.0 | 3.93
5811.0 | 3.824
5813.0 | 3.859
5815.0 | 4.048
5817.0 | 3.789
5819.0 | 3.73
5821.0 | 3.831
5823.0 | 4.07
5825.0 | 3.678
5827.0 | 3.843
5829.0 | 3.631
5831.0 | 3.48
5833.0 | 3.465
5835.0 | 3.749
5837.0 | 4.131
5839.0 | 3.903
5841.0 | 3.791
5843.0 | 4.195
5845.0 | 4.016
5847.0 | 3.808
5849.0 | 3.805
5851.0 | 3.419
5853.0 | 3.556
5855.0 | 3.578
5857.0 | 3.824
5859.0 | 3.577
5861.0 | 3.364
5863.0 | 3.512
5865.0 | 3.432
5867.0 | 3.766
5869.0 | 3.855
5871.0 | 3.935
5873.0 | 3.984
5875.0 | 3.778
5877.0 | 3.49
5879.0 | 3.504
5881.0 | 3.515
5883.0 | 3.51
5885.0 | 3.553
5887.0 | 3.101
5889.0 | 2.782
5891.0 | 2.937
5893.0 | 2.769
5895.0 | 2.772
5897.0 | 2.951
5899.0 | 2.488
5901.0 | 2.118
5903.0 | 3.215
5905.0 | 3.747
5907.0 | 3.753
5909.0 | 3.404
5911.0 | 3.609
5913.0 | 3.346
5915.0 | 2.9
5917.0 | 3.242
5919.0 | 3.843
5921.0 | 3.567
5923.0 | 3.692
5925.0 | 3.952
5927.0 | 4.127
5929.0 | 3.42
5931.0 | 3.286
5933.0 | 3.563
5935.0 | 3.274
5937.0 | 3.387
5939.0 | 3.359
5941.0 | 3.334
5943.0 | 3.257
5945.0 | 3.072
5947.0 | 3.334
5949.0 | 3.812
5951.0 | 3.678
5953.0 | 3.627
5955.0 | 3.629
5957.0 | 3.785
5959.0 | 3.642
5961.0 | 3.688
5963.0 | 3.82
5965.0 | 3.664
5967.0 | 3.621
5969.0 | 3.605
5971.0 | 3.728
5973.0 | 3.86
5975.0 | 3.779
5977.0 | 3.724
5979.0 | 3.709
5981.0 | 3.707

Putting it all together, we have 4.34 angstroms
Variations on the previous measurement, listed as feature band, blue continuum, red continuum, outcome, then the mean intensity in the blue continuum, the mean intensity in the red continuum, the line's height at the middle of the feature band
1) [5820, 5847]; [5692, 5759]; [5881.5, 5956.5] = -3.3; 3.5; 3.34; 3.41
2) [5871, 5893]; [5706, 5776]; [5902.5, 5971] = 0.8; 3.54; 3.54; 3.54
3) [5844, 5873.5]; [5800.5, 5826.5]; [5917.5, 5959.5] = 0.7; 3.91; 3.55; 3.78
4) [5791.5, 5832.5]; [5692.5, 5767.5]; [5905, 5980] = -3.7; 3.52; 3.57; 3.54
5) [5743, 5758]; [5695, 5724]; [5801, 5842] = 0.8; 3.48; 3.84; 3.61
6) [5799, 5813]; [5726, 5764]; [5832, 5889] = -1.4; 3.55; 3.67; 3.61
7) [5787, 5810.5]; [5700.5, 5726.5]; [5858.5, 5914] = -3.7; 3.45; 3.35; 3.4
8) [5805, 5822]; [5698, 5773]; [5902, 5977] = -1.6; 3.54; 3.56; 3.55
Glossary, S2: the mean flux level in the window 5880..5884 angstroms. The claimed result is 3.51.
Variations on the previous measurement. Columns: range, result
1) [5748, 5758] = 3.45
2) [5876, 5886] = 3.51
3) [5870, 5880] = 3.74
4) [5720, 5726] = 3.55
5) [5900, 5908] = 3.21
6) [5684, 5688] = 3.73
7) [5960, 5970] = 3.68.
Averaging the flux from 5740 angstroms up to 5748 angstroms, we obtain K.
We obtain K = 3.45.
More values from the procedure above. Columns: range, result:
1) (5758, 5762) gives 3.62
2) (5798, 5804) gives 4.04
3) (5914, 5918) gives 3.07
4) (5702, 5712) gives 3.37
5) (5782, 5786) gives 3.29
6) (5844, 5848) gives 3.91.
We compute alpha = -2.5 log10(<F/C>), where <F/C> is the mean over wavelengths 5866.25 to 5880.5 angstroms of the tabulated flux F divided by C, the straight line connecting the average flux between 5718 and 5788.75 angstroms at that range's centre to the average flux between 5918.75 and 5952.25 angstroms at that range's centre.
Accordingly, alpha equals -0.06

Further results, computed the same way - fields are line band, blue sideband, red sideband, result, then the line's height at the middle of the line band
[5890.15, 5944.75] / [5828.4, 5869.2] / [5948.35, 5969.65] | 0.121 mag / 3.69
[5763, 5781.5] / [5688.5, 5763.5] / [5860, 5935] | -0.058 mag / 3.48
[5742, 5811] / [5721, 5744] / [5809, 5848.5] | 0.008 mag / 3.71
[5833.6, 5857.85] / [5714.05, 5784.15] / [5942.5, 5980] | -0.064 mag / 3.59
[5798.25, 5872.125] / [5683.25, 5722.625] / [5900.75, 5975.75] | -0.083 mag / 3.52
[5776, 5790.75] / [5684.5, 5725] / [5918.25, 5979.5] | -0.015 mag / 3.54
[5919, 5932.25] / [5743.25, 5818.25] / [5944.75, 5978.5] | -0.004 mag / 3.67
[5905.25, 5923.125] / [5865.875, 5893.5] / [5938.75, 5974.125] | 0.013 mag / 3.53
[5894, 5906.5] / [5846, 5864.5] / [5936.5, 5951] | 0.195 mag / 3.49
